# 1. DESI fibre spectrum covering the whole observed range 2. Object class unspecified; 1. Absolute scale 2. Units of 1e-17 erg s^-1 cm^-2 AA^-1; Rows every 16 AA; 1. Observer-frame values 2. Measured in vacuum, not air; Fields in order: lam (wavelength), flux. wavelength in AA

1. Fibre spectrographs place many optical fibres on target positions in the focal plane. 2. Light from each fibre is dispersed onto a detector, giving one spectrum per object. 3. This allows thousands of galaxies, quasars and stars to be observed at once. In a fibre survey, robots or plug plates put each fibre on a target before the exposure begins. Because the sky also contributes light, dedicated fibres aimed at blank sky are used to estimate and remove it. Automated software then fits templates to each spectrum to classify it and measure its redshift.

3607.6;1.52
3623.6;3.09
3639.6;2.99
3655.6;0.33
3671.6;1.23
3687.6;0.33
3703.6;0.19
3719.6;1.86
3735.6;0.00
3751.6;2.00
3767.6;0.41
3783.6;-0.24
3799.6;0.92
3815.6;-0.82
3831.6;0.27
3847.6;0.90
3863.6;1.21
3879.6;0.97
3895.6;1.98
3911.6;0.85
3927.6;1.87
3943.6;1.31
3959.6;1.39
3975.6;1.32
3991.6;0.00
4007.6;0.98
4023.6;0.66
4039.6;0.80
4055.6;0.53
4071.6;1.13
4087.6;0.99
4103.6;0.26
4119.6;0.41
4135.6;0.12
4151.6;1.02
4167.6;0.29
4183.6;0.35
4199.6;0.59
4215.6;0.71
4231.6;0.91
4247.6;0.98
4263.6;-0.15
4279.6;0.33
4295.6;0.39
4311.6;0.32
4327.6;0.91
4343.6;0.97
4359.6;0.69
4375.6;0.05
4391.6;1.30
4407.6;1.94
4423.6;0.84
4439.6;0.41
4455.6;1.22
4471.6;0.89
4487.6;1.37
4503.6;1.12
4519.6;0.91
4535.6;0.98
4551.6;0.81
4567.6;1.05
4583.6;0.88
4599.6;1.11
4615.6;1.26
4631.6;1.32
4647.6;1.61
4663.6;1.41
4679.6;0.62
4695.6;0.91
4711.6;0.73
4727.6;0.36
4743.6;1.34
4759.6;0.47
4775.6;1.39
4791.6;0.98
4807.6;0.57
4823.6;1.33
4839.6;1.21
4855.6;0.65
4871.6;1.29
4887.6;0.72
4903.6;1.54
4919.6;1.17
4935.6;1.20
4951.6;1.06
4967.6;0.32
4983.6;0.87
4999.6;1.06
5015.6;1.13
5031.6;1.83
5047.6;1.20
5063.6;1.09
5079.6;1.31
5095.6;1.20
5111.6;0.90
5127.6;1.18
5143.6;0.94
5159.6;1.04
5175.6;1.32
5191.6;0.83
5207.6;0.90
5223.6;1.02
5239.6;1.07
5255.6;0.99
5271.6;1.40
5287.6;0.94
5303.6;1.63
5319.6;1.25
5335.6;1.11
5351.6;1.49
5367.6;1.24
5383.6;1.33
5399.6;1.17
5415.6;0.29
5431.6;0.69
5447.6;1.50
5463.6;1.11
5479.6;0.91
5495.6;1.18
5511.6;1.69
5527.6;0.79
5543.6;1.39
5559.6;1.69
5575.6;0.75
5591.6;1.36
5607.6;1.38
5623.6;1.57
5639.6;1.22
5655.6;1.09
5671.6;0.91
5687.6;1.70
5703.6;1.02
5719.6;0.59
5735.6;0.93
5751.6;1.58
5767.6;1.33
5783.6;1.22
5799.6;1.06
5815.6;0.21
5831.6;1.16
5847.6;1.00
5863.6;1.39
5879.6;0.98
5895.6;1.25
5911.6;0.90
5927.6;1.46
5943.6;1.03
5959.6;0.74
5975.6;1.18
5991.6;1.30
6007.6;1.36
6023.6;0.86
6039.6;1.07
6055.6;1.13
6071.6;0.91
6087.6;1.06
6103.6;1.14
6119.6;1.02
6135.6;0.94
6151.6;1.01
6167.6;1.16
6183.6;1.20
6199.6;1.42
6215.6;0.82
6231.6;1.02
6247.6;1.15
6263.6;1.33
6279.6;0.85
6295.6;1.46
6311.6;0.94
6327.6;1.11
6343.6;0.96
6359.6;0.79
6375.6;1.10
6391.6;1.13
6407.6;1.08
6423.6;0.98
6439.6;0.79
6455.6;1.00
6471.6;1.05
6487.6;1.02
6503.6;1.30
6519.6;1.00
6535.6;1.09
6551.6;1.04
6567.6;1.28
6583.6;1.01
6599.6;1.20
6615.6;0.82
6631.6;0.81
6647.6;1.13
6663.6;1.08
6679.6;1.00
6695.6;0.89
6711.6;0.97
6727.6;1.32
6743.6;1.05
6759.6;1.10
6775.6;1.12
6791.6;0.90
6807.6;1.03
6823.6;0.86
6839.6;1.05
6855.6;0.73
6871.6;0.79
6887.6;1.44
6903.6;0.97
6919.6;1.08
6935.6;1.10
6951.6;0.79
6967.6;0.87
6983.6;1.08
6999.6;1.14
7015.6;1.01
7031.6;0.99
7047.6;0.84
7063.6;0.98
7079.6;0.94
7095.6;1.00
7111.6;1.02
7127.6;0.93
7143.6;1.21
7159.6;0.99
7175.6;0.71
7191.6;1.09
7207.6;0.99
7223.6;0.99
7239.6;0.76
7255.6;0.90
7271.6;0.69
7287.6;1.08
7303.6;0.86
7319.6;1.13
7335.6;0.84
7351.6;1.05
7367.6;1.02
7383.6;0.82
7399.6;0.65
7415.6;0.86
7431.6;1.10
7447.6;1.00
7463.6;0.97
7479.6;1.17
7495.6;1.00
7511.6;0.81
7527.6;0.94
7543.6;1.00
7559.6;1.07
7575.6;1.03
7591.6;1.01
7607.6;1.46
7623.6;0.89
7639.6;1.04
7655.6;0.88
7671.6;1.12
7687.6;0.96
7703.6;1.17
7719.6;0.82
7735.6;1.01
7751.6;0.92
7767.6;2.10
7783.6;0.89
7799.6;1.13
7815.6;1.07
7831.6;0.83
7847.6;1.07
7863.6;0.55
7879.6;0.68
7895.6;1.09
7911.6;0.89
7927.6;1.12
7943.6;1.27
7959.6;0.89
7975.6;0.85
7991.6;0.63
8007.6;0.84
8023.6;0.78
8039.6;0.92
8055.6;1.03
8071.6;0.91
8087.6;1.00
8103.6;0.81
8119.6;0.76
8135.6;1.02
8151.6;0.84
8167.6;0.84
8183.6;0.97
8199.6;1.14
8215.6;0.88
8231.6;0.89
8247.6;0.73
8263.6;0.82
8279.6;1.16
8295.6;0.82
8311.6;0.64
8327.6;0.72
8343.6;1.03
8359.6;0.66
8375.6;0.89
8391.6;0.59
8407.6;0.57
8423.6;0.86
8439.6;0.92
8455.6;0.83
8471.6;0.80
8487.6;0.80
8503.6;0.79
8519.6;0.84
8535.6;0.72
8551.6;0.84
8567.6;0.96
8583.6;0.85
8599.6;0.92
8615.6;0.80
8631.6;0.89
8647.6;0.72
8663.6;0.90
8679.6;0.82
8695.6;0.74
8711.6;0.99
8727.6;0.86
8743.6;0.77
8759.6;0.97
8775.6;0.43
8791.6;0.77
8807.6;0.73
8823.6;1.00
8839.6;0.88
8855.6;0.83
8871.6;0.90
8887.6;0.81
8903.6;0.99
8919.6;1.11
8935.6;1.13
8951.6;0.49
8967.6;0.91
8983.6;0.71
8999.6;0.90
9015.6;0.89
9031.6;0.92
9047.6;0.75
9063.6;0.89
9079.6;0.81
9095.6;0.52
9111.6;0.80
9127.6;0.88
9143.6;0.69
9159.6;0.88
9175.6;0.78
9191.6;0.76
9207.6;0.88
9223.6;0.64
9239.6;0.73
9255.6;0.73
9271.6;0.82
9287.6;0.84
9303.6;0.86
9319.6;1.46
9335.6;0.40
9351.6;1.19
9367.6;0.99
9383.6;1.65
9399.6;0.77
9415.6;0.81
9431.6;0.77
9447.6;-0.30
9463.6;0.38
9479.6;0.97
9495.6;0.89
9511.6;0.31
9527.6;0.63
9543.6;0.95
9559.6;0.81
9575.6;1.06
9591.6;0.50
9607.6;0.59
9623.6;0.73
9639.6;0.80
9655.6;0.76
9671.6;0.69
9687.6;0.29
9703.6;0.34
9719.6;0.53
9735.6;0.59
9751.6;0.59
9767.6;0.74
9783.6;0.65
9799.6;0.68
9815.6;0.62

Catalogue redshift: 0.183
